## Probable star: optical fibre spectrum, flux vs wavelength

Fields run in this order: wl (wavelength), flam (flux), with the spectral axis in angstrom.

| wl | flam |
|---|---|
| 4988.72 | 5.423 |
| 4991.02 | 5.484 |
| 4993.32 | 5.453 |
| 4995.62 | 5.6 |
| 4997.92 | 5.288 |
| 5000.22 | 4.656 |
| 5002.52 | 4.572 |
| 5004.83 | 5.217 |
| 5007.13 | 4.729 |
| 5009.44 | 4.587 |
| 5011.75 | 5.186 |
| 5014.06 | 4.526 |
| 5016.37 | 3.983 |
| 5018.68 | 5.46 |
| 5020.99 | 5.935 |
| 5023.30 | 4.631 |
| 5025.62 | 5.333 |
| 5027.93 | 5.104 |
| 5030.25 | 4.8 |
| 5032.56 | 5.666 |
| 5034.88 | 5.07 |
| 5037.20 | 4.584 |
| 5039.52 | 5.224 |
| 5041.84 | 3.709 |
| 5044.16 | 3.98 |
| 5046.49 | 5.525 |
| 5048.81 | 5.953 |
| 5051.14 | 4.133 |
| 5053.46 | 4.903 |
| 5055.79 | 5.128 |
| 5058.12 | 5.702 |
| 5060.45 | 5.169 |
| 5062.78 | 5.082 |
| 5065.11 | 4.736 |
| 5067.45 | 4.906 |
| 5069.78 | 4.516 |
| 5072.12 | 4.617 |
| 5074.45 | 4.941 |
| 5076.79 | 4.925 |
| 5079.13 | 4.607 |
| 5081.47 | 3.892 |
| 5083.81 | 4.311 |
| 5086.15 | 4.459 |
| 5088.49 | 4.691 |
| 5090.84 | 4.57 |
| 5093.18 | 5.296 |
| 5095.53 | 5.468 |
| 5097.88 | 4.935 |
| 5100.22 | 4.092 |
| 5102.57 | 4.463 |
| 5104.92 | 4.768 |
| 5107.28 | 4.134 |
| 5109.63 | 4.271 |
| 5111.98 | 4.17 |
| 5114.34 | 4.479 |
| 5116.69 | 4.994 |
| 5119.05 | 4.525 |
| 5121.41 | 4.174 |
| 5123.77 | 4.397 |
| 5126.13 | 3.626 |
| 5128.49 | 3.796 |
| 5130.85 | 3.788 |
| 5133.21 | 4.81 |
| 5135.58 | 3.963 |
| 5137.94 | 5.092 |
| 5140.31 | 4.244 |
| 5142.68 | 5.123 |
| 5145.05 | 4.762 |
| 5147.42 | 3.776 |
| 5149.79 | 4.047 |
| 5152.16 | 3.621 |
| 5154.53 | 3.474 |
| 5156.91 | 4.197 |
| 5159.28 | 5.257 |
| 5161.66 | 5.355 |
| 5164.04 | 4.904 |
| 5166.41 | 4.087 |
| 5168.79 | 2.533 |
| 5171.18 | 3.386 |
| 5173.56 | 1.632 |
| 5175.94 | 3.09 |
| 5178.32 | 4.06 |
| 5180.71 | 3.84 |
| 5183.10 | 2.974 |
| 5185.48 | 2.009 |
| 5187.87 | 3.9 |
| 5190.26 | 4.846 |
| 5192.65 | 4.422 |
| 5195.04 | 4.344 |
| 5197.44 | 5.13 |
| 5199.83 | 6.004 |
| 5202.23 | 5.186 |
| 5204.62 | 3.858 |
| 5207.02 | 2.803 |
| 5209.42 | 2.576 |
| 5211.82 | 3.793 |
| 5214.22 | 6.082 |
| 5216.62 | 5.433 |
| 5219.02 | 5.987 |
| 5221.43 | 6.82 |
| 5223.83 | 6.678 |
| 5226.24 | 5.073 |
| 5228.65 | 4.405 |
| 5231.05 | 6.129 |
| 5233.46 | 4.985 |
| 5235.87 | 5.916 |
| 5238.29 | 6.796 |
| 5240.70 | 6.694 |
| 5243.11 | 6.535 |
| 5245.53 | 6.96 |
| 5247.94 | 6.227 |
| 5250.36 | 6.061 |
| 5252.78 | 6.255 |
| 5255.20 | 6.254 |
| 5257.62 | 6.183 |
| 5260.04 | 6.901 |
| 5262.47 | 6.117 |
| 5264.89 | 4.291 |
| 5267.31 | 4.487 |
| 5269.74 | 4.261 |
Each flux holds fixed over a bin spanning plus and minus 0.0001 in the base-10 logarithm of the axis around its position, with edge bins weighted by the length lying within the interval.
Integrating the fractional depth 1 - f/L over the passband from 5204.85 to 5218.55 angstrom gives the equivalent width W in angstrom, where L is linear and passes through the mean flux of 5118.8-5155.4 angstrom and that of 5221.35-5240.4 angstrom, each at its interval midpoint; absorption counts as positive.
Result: 3.2 angstrom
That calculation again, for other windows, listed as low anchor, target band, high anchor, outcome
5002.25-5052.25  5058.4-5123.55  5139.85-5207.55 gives -1.64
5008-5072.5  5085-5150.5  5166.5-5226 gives 1.81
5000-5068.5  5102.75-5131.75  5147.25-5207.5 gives 0.72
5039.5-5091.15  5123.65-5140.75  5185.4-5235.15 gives 2.15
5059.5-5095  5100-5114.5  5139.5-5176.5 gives 0.33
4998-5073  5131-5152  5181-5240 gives 2.04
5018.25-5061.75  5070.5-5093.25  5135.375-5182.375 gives 0.41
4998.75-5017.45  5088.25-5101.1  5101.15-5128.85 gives -1.38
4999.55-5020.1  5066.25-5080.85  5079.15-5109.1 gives -0.27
